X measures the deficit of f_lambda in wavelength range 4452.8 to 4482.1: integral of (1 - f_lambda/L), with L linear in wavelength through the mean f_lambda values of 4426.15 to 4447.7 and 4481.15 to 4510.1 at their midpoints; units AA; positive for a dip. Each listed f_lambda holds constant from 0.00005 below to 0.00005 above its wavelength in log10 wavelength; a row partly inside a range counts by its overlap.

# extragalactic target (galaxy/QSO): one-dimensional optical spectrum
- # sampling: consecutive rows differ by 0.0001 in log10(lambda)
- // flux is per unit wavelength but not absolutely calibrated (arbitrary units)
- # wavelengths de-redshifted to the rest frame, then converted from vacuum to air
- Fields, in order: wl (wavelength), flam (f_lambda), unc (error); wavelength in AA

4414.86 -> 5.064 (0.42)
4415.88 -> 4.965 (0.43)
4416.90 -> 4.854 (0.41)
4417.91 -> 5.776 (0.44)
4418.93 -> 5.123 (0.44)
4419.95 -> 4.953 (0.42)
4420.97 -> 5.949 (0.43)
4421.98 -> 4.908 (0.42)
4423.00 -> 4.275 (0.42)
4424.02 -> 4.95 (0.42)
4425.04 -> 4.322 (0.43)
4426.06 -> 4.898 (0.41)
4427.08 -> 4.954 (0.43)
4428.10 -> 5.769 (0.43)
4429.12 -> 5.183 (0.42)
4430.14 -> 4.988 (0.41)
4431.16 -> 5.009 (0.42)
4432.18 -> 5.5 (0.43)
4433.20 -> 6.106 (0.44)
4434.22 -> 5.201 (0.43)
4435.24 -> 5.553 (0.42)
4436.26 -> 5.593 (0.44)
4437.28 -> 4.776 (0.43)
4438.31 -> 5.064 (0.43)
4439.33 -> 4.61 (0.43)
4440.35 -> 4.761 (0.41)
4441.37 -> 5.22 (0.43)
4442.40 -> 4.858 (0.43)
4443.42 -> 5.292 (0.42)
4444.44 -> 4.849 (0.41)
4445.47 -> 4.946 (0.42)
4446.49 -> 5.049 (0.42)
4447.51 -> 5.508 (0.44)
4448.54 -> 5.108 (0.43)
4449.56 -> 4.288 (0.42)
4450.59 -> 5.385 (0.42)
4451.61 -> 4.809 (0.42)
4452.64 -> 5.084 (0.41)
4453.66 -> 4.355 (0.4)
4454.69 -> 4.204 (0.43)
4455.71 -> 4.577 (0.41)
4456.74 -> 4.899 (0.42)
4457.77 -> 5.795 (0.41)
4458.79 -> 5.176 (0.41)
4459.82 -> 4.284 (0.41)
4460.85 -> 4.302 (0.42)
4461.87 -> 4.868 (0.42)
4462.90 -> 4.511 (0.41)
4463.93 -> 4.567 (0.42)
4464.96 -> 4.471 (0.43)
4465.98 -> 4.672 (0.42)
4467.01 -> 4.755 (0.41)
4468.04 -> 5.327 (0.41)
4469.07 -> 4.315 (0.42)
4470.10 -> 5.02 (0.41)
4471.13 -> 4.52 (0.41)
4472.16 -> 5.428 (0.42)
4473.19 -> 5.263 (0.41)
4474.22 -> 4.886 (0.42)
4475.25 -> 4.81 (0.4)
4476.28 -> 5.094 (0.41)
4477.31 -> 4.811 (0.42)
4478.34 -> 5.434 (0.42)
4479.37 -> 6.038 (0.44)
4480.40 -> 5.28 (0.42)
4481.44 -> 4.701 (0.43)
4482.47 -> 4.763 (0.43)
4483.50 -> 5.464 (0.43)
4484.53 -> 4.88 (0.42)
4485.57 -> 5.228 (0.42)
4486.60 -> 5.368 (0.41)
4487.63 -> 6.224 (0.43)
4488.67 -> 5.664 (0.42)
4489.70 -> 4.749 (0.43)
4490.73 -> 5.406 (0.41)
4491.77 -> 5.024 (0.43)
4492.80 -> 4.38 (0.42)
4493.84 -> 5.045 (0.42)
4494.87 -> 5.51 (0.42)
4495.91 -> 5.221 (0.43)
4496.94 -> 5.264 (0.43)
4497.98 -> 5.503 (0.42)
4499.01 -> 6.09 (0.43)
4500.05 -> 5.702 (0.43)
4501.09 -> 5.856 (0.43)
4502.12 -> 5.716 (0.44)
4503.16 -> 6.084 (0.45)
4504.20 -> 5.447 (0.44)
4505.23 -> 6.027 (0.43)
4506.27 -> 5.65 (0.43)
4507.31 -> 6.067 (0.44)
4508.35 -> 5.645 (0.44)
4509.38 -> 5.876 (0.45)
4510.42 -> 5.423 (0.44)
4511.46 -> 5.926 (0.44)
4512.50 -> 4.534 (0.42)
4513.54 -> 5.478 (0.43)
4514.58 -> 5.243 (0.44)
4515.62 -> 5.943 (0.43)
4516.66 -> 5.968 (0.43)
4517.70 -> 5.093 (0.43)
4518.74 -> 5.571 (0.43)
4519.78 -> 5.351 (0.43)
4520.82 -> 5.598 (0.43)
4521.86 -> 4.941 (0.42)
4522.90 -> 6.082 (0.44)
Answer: 2.5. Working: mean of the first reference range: 5.17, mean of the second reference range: 5.46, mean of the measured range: 4.87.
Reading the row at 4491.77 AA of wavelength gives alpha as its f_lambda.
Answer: 5.024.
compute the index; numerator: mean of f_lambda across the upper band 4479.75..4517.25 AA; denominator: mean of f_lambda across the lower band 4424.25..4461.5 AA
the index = 1.1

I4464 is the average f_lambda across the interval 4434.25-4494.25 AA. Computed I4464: 4.99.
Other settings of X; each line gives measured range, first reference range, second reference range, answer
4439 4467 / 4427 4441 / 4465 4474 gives 1.2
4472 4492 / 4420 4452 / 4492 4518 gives 0.6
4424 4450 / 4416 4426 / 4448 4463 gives -1.0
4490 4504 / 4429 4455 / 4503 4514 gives 0.3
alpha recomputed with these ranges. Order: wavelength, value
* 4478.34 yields 5.434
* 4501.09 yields 5.856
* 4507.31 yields 6.067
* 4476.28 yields 5.094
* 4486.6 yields 5.368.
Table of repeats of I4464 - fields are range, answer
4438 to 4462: 4.89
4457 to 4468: 4.77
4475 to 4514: 5.41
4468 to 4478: 4.94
